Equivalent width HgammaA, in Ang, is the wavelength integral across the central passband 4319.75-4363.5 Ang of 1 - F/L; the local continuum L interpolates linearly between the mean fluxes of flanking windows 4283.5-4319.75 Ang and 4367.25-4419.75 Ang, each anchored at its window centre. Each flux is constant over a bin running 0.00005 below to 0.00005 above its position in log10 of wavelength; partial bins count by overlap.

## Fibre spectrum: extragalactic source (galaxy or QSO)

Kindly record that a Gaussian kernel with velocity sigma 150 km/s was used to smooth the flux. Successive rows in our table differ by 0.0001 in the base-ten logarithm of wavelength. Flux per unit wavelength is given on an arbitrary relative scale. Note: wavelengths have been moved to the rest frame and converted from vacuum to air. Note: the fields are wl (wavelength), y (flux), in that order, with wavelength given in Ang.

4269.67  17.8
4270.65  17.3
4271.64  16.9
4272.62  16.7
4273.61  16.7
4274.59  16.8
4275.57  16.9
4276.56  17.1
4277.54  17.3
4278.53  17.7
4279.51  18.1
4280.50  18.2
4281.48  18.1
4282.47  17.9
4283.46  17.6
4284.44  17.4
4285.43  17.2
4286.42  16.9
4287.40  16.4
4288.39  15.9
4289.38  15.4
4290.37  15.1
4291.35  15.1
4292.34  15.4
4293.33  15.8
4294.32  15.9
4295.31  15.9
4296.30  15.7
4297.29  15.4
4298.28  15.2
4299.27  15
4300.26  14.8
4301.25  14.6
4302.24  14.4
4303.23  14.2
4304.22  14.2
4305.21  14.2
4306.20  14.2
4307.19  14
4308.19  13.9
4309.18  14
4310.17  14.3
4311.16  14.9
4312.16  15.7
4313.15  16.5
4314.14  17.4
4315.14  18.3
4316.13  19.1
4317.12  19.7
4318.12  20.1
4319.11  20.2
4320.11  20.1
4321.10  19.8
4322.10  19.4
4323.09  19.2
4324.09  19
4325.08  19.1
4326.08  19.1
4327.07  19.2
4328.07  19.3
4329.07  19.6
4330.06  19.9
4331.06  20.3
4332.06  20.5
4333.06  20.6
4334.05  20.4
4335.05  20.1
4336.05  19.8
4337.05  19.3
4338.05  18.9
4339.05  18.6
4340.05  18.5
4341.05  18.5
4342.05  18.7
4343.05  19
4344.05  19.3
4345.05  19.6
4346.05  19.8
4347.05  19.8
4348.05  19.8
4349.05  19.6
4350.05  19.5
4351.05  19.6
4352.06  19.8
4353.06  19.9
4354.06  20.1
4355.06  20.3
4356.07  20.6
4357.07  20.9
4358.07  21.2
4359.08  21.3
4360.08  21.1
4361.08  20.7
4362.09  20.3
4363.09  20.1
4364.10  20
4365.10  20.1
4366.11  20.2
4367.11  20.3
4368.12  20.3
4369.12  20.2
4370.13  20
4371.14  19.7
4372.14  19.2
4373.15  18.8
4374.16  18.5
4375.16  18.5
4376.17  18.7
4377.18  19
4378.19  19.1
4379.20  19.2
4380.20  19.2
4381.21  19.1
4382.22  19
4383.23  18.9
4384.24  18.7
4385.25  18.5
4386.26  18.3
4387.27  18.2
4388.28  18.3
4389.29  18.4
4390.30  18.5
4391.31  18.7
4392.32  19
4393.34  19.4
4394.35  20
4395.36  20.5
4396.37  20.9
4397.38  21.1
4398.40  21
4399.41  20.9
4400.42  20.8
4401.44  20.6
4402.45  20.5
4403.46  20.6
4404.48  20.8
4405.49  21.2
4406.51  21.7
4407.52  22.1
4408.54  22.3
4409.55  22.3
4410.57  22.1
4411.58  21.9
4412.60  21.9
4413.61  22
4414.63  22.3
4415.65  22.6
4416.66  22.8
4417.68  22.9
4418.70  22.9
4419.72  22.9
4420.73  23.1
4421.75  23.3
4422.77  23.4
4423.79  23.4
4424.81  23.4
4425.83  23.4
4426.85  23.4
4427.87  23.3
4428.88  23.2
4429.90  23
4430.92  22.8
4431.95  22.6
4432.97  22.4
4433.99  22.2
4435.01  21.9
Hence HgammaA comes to -4.82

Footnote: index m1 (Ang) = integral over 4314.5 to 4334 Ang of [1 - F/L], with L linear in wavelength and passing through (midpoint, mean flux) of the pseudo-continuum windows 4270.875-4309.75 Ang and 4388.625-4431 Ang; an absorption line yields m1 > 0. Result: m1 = -2.2 Ang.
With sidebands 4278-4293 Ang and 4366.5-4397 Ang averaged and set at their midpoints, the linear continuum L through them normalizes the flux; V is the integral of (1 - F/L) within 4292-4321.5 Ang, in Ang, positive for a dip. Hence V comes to 2.1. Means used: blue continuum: 16.8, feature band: 16.1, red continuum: 19.2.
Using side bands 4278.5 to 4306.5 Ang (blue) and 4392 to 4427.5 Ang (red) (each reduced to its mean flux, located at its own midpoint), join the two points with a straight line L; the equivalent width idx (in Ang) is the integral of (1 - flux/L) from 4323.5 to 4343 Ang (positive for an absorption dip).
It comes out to -1.6 Ang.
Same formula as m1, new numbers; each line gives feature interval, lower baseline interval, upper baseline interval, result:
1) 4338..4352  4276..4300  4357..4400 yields -0.6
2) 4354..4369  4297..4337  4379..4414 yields -1.2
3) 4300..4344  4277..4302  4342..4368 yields 0.8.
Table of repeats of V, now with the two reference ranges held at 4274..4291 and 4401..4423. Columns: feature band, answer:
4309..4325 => 0.3 Ang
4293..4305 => 1.8 Ang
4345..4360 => -0.3 Ang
